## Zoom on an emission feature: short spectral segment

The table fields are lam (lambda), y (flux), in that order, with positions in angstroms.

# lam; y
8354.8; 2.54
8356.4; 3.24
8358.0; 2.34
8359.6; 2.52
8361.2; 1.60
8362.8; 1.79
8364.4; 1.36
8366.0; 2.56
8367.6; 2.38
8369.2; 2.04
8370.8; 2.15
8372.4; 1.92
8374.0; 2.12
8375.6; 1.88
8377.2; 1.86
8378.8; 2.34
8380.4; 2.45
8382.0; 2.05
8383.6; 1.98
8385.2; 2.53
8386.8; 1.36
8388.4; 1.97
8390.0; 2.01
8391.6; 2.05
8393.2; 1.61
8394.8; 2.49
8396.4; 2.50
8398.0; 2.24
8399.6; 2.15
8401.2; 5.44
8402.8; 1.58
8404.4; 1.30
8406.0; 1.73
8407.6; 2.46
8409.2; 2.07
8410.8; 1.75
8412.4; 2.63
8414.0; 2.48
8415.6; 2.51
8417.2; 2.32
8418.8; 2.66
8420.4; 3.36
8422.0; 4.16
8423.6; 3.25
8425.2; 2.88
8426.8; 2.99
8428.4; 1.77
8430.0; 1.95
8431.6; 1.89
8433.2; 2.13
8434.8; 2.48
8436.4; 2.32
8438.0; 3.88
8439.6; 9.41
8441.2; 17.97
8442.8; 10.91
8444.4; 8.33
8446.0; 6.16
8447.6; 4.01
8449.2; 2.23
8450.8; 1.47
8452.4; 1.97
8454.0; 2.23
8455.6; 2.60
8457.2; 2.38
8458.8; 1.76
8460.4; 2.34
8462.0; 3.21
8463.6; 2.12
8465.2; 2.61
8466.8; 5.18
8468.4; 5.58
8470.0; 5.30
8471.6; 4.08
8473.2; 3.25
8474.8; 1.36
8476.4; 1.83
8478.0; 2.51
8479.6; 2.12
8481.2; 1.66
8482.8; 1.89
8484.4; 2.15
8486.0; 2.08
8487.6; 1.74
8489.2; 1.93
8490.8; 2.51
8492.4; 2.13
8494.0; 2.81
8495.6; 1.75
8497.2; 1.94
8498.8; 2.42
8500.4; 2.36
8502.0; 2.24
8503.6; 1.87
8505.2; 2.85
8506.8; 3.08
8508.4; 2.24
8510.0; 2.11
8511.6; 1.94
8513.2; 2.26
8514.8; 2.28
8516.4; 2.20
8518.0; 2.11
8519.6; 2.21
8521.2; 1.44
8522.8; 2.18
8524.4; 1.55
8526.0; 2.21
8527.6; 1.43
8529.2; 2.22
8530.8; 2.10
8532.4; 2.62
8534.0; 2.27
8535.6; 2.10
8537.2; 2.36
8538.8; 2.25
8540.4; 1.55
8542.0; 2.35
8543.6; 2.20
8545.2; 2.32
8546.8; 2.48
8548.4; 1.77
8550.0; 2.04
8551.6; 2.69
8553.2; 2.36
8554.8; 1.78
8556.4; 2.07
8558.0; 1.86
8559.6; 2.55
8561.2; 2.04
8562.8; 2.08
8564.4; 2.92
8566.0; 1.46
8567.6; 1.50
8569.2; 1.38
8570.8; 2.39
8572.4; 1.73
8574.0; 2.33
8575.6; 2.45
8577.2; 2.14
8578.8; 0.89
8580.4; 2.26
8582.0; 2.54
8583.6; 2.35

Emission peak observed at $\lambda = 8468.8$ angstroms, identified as [N II] 6583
